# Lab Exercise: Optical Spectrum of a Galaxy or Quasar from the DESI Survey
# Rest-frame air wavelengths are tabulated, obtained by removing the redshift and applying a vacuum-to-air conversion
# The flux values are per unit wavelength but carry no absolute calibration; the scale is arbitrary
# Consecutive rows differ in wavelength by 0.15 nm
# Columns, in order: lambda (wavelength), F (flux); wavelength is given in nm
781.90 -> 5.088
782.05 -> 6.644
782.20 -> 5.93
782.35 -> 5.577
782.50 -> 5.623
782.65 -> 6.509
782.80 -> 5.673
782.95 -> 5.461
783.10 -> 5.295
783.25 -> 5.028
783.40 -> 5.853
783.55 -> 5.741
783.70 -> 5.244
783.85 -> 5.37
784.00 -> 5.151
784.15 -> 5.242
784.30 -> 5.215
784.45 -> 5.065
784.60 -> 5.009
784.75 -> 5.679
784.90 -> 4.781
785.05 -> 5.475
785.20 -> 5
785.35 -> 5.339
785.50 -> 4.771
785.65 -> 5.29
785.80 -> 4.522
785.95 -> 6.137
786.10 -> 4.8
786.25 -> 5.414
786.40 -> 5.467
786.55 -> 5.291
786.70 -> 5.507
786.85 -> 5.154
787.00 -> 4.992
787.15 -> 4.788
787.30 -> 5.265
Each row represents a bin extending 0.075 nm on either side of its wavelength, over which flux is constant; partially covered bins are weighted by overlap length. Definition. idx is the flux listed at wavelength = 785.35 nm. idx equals 5.339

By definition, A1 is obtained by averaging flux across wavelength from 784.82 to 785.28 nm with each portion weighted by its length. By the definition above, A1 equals 5.09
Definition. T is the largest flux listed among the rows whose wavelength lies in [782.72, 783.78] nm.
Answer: 5.853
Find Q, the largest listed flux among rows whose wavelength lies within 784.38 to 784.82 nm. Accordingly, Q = 5.679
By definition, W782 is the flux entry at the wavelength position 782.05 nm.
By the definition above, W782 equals 6.644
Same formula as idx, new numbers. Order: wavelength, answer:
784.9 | 4.781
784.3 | 5.215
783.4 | 5.853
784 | 5.151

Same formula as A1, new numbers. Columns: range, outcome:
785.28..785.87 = 4.98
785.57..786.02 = 5.3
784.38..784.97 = 5.14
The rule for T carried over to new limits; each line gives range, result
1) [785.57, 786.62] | 6.137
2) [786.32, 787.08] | 5.507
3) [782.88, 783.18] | 5.461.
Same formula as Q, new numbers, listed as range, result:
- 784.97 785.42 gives 5.475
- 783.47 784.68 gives 5.741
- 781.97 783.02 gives 6.644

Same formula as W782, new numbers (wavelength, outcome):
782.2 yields 5.93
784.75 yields 5.679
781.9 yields 5.088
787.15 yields 4.788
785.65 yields 5.29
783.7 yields 5.244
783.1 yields 5.295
